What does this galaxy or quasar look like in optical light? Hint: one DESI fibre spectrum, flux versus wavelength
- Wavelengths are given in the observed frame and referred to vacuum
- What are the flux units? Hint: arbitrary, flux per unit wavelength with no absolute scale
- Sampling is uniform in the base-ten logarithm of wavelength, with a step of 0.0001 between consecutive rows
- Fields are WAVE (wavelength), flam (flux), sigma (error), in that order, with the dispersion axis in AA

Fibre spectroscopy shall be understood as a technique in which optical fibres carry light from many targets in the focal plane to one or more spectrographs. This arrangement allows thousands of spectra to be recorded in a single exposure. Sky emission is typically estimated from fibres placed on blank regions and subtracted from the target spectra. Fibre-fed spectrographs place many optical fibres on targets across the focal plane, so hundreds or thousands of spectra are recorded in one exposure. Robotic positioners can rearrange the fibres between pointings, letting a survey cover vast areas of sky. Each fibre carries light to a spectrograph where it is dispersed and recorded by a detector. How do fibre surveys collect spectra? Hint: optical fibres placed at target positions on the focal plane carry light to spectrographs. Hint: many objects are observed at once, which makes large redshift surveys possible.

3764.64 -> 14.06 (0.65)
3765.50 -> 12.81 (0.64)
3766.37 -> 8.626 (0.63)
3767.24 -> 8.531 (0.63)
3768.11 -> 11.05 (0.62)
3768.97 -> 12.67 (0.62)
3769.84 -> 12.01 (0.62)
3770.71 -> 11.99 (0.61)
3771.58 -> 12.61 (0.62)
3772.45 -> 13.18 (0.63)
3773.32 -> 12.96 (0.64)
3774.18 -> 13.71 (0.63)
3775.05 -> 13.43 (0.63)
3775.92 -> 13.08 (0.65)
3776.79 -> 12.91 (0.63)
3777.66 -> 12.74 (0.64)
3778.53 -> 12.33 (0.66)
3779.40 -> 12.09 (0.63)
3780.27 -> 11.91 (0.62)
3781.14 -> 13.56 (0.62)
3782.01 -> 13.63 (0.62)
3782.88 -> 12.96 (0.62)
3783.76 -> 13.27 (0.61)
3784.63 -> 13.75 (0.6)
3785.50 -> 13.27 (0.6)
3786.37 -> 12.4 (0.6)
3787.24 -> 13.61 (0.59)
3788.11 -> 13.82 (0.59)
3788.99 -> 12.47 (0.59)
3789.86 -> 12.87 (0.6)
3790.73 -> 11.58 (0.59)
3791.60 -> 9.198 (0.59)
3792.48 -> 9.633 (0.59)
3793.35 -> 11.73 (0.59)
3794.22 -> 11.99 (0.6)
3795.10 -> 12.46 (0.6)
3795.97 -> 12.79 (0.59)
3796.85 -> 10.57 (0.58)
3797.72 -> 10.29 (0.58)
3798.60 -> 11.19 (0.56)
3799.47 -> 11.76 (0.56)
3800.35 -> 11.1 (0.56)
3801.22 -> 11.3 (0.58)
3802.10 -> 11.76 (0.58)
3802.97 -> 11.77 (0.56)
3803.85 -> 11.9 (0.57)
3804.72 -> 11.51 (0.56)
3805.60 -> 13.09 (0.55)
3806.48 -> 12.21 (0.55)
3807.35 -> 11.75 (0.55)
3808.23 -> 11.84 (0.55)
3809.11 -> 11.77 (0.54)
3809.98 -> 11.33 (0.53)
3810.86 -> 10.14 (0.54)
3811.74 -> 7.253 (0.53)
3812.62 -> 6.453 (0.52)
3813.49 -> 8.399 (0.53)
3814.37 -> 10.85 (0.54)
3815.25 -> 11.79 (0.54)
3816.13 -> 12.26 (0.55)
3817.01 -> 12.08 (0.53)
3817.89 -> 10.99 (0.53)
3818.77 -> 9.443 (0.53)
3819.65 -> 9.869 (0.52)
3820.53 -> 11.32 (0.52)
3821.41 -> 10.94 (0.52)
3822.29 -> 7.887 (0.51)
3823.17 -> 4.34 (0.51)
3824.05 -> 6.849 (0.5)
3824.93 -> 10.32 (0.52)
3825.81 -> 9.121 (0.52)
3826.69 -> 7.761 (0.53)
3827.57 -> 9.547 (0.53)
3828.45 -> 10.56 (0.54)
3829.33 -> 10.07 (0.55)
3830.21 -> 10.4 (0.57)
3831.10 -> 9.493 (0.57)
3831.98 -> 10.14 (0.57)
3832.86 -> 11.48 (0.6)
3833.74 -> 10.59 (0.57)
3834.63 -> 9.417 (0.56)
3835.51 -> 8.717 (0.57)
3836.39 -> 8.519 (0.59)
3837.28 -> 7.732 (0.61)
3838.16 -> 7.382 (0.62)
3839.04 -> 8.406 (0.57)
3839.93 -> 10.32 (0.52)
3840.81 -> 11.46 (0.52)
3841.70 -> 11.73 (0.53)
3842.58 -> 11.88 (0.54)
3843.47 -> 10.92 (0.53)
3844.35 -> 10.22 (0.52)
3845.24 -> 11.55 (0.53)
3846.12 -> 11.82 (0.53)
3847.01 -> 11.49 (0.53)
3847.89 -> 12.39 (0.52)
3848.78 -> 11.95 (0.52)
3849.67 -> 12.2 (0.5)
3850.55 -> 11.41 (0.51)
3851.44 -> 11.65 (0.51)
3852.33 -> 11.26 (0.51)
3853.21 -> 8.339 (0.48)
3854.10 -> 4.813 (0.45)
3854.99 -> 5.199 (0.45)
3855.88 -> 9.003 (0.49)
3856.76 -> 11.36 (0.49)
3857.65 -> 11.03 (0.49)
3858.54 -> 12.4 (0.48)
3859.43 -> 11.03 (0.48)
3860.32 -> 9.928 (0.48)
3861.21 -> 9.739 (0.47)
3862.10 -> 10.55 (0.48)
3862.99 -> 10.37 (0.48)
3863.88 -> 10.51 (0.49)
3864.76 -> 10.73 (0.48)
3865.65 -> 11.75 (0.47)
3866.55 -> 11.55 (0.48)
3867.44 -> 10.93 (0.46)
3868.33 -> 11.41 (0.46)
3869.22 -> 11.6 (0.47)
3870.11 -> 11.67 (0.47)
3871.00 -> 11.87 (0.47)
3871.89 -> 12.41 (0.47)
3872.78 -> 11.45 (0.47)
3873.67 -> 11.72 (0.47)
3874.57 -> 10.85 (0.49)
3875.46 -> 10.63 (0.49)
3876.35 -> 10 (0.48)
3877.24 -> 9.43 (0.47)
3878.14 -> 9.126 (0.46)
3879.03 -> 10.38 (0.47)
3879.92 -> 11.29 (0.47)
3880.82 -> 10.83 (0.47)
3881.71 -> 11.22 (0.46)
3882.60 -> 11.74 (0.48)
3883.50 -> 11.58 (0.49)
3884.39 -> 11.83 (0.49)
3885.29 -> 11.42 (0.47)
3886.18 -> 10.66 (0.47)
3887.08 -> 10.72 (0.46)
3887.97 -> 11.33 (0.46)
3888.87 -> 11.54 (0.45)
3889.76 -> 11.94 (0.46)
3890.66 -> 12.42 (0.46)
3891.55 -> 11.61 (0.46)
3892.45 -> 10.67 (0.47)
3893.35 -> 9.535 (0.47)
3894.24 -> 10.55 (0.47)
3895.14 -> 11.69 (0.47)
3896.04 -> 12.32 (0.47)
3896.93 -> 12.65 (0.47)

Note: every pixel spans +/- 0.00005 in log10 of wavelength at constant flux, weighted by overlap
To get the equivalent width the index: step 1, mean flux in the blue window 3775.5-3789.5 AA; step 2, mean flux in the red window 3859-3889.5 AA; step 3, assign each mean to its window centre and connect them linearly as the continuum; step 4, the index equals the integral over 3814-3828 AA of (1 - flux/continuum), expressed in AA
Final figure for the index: 2.83 AA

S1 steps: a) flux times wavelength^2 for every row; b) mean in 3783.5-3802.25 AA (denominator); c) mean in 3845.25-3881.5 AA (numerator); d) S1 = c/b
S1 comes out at 0.93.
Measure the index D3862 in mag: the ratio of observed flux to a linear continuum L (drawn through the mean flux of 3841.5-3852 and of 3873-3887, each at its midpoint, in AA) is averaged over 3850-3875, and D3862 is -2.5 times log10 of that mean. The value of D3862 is 0.06 mag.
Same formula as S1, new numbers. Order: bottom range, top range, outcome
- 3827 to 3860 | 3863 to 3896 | 1.11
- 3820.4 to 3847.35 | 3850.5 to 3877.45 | 1.10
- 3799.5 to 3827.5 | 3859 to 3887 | 1.10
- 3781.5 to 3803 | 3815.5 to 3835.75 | 0.82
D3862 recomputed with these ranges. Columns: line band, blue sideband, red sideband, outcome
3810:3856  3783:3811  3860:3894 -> 0.17 mag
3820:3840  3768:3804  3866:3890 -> 0.27 mag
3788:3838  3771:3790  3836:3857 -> 0.11 mag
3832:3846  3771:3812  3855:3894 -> 0.14 mag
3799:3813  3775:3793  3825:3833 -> 0.02 mag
